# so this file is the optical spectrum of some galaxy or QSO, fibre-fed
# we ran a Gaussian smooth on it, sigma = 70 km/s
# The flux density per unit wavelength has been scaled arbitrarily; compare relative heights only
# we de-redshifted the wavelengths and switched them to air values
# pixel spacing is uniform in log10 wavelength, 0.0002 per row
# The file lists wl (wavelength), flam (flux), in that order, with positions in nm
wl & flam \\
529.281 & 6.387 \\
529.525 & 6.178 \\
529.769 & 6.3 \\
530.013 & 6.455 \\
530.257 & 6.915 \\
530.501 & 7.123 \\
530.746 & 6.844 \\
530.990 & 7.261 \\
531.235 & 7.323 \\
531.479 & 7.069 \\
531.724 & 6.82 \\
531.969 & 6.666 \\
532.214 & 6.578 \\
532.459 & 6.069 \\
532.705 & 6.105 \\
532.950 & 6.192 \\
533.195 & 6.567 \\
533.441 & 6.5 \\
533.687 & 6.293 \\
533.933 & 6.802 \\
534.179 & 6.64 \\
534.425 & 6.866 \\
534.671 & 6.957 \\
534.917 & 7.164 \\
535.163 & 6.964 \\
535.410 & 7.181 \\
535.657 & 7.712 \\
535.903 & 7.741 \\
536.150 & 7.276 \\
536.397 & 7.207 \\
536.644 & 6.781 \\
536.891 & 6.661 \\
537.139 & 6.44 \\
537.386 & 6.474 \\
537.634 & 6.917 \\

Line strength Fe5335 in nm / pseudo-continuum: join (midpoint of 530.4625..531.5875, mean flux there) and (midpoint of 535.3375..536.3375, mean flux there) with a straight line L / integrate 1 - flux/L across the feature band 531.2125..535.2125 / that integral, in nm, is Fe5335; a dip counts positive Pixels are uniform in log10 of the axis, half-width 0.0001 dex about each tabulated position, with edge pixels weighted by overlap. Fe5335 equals 0.34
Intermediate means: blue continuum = 7.13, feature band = 6.66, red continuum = 7.48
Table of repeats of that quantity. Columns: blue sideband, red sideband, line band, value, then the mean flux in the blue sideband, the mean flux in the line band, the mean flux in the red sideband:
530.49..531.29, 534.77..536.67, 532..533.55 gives 0.178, 7.12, 6.35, 7.28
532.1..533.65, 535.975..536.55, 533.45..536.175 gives -0.062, 6.33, 7.02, 7.26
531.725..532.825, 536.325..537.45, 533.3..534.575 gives -0.023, 6.4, 6.62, 6.7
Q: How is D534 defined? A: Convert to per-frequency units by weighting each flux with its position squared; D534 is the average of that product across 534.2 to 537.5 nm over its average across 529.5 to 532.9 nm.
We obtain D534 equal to 1.1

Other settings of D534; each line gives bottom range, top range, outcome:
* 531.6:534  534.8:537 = 1.13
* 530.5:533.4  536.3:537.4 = 1.02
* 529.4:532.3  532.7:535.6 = 1.00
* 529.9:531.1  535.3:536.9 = 1.07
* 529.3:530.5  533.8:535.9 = 1.10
